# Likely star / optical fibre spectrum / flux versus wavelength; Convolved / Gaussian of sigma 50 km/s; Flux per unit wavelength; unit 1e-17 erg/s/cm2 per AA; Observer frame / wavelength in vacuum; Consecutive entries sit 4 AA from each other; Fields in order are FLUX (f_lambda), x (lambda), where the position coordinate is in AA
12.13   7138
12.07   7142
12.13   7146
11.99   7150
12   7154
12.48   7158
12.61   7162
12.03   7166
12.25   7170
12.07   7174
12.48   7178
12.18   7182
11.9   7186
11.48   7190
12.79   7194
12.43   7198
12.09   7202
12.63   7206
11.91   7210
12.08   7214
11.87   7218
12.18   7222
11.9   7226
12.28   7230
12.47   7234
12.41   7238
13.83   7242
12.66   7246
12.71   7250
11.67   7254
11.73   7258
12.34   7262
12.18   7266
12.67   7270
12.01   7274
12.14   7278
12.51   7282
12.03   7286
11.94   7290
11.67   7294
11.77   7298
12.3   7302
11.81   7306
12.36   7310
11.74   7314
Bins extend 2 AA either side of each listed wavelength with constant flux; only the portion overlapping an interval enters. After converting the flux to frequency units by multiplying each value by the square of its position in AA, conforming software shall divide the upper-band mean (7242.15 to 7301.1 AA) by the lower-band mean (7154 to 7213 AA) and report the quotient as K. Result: 1.02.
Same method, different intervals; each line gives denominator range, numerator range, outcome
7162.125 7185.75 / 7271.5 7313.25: 1.02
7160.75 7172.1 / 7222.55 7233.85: 1.01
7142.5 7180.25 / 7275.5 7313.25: 1.02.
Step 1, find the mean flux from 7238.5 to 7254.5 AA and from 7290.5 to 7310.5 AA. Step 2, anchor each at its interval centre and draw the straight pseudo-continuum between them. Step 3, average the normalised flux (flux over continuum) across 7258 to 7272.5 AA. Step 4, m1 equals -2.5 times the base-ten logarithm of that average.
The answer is 0.02 mag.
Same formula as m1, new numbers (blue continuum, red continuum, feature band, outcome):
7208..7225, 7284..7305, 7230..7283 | -0.039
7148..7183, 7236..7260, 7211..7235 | 0.028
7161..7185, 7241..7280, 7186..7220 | 0.012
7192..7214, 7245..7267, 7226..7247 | -0.035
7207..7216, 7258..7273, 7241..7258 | -0.028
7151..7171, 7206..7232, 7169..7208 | -0.005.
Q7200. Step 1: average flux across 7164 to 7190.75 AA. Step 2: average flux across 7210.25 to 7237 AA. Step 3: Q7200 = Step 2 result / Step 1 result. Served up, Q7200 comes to 1.00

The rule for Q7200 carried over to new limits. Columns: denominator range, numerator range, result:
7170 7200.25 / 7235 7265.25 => 1.02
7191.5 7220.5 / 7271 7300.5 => 0.98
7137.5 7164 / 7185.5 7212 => 1.00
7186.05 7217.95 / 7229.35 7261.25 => 1.03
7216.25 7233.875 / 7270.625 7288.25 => 1.01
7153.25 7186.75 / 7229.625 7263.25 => 1.02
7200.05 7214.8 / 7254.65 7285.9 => 1.00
